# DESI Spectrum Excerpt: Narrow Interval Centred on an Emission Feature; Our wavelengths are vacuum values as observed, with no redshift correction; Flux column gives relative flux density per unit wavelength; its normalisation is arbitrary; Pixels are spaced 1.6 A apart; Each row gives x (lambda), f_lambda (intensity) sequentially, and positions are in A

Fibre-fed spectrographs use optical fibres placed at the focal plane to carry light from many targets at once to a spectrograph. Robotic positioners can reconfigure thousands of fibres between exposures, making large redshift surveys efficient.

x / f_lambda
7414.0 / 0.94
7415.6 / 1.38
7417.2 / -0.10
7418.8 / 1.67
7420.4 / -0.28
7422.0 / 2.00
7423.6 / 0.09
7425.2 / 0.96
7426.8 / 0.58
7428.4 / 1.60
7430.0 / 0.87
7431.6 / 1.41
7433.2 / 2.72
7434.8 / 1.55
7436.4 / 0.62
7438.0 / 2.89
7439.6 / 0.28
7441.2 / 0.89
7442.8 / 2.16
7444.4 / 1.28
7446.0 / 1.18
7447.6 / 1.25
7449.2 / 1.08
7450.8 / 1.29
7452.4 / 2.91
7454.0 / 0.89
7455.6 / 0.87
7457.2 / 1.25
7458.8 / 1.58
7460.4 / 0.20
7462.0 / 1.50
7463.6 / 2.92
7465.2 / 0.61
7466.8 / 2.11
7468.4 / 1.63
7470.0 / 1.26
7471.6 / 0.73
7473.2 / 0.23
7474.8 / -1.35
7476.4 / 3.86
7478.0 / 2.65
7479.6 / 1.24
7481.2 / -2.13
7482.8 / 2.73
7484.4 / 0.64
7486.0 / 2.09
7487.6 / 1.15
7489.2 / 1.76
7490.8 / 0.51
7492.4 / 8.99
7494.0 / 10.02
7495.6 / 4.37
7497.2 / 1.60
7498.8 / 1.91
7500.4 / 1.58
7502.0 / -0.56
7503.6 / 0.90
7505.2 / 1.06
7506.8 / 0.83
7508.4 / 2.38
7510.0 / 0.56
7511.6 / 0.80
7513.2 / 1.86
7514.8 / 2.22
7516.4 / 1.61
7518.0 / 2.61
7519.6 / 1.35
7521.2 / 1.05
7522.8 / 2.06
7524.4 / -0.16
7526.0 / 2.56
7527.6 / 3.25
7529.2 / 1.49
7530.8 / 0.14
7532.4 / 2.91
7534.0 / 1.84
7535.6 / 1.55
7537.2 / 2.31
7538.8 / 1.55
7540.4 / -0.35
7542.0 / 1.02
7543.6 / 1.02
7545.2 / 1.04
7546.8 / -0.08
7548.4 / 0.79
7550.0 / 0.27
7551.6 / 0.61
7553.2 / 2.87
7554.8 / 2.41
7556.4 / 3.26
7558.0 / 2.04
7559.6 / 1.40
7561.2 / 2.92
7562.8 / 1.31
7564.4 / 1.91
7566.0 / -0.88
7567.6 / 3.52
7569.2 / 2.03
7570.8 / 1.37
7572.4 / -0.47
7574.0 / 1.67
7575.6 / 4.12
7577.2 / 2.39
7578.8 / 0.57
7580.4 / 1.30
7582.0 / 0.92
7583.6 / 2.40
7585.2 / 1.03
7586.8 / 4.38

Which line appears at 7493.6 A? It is H-alpha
